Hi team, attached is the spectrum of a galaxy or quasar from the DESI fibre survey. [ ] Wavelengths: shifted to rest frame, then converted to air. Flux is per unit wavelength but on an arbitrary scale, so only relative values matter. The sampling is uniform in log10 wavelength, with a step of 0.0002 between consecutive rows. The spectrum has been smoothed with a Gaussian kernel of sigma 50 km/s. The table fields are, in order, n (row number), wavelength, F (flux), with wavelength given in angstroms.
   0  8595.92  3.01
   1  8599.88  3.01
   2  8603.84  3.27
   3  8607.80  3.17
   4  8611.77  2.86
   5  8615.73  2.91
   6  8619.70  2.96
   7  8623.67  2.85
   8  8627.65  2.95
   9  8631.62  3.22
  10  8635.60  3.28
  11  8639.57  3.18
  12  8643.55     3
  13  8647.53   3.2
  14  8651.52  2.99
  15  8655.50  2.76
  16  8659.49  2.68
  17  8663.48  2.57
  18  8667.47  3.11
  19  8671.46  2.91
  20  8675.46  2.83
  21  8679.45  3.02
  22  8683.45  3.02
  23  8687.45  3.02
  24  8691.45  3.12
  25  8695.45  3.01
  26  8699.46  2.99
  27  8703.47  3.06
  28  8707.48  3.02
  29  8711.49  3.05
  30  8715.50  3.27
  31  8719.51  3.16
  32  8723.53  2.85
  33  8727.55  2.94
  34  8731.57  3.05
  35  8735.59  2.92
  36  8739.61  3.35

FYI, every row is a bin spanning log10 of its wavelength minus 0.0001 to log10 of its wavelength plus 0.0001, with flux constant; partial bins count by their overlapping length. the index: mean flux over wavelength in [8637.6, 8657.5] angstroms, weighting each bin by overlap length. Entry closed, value 3.03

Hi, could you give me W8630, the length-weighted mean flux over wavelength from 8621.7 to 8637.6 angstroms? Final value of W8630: 3.08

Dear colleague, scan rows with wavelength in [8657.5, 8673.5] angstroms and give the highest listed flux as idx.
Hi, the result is 3.11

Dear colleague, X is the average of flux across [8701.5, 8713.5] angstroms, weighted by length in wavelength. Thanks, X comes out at 3.04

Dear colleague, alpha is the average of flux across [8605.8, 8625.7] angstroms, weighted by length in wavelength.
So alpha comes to 2.95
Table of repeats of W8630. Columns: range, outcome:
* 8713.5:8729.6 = 3.05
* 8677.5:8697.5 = 3.04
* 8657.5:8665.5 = 2.63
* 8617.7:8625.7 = 2.9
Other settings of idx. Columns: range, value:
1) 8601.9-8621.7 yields 3.27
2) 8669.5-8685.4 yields 3.02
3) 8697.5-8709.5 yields 3.06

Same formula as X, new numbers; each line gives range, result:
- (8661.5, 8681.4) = 2.89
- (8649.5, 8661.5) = 2.81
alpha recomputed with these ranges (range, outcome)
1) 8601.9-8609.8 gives 3.22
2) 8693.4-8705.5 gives 3.02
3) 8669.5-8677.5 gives 2.87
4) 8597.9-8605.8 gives 3.14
